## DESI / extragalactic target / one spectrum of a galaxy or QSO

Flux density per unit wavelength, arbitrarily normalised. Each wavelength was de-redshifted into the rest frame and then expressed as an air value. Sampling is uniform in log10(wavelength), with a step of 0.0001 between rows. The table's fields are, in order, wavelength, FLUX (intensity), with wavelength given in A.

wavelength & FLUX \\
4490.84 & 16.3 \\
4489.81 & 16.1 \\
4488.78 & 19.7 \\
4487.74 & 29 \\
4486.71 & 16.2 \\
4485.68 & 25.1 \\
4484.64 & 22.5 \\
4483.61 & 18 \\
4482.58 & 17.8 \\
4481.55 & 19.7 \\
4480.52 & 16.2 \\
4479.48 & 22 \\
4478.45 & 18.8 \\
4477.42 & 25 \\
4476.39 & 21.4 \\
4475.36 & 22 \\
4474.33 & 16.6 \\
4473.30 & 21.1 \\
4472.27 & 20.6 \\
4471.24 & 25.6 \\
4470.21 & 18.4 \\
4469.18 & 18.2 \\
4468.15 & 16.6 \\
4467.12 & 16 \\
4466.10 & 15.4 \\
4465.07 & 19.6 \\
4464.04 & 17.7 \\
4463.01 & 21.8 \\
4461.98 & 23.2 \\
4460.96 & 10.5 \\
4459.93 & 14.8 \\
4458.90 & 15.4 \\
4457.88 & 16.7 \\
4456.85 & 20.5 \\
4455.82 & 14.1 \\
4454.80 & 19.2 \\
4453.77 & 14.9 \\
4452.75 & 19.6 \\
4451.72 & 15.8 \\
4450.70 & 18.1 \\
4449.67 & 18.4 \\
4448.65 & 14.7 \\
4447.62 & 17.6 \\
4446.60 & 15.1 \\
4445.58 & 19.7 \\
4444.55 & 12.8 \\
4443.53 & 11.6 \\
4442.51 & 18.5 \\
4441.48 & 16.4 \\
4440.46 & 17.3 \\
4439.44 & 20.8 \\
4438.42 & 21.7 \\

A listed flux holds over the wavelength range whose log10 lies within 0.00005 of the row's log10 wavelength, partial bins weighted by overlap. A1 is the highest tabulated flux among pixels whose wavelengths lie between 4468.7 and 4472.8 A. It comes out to 25.6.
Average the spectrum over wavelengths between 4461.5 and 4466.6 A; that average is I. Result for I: 19.5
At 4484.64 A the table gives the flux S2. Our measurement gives 22.5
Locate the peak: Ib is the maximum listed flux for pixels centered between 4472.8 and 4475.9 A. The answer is 22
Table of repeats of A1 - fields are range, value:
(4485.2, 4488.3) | 29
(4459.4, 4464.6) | 23.2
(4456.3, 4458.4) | 20.5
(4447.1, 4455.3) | 19.6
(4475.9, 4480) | 25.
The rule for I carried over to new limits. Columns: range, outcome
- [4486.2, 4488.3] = 22.5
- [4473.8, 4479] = 20.8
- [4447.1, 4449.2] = 16.2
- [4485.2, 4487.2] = 20.7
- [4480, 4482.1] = 17.9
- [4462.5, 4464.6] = 19.7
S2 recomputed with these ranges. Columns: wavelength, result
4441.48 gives 16.4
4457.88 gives 16.7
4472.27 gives 20.6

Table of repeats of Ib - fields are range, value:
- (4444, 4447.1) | 19.7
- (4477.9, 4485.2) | 22.5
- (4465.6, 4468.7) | 16.6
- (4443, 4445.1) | 12.8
